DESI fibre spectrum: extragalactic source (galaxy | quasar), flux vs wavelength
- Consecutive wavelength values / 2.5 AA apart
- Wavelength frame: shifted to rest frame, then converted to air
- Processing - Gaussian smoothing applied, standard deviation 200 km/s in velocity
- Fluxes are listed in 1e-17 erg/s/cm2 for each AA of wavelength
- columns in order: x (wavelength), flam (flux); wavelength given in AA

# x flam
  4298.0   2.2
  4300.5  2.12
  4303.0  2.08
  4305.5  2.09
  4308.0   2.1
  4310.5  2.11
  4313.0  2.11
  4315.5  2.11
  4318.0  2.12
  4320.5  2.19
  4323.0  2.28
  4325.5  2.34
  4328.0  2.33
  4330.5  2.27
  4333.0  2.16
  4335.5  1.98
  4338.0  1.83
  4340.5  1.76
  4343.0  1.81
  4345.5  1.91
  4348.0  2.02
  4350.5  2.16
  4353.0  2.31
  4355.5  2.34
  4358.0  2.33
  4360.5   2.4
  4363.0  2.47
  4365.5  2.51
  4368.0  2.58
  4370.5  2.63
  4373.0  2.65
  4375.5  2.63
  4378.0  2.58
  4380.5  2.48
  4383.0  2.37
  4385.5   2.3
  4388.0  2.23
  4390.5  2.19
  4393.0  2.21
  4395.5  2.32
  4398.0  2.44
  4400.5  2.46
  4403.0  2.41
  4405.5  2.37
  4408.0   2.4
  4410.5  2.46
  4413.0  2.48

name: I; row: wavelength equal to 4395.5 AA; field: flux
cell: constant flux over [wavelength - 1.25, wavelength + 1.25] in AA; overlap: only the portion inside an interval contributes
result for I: 2.32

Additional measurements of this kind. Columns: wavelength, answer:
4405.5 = 2.37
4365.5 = 2.51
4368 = 2.58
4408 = 2.4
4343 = 1.81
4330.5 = 2.27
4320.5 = 2.19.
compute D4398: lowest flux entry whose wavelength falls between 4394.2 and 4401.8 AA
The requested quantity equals 2.32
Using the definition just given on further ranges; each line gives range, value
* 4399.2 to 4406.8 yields 2.37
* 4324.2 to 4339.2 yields 1.83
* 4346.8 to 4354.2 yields 2.02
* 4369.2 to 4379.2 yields 2.58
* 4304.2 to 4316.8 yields 2.09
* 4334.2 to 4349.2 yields 1.76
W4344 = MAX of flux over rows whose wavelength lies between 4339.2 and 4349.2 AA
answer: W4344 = 2.02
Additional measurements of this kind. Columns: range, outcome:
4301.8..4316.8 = 2.11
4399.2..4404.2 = 2.46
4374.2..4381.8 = 2.63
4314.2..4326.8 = 2.34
